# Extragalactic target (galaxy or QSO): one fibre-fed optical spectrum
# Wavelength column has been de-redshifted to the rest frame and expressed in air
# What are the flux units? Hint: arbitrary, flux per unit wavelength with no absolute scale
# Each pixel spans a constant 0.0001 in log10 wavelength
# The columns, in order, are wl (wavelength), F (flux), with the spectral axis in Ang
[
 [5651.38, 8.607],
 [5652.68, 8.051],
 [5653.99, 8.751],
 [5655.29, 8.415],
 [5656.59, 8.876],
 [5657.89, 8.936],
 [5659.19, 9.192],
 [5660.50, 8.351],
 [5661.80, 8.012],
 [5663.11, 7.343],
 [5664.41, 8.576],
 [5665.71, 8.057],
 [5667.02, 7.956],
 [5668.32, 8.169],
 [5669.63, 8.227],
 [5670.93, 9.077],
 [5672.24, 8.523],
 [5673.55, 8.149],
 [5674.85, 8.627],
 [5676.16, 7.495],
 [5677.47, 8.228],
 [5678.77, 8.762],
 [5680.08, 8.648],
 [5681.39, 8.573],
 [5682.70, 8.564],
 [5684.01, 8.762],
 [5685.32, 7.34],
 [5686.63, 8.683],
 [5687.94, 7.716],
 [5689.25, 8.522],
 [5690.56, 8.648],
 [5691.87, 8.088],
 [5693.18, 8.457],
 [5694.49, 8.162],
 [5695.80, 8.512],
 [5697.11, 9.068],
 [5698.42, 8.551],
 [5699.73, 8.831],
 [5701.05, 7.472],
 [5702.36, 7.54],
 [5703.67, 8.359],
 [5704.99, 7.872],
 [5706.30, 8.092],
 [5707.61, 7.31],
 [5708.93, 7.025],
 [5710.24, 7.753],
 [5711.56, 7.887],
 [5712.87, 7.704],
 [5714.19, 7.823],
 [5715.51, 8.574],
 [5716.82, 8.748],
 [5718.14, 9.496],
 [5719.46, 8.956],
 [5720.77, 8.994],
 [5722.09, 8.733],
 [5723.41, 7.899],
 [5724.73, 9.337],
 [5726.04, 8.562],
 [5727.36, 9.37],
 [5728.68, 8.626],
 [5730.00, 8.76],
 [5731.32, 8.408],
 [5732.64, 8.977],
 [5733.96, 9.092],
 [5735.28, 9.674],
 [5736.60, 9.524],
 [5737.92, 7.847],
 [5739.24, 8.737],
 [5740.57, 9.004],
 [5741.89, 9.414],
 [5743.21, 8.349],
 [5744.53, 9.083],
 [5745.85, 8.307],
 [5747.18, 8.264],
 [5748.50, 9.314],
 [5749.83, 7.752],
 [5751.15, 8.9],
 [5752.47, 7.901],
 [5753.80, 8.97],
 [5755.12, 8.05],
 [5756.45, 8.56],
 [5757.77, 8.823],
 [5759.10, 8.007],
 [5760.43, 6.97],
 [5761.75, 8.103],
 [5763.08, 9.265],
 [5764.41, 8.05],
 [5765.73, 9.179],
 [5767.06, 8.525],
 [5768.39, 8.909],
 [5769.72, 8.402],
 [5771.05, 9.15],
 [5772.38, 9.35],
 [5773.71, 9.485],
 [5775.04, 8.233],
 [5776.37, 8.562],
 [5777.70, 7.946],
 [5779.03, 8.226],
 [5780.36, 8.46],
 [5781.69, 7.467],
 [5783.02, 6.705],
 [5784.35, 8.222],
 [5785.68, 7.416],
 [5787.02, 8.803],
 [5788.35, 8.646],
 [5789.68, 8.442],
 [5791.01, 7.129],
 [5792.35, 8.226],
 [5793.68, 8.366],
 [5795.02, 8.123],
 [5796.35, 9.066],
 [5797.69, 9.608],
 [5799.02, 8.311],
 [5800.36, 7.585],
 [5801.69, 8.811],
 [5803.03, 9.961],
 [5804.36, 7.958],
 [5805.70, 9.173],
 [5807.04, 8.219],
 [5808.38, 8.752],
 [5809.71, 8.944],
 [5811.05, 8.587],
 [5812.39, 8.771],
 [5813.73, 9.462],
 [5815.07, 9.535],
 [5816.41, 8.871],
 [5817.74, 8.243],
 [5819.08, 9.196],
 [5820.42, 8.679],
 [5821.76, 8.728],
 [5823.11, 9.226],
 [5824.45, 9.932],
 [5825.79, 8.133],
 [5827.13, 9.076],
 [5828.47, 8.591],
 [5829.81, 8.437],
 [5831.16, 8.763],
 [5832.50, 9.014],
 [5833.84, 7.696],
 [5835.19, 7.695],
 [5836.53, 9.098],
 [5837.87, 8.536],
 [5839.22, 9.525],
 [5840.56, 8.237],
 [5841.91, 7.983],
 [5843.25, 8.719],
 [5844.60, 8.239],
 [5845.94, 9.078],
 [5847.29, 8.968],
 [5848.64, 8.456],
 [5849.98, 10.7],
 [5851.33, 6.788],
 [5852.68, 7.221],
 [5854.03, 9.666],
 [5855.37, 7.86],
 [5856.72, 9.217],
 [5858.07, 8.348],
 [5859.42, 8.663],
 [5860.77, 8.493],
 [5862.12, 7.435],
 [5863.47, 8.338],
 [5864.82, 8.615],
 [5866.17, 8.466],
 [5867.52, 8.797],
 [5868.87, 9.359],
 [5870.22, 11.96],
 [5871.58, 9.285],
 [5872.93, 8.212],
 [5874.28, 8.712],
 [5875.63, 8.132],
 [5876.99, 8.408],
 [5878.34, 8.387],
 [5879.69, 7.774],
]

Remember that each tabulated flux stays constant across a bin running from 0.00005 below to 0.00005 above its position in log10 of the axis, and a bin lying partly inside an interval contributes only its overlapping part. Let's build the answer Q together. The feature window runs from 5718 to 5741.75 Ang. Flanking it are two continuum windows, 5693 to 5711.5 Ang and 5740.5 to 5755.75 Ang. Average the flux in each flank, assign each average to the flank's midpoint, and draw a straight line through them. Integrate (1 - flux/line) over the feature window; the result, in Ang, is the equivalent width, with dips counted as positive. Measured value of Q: -1.4 Ang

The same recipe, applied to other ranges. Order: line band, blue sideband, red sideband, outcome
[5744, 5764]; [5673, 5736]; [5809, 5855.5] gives 0.3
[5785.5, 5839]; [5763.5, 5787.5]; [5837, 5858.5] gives -1.0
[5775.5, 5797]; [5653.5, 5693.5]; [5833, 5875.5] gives 1.1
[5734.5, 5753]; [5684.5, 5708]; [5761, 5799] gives -0.9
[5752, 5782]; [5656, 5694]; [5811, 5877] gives 0.3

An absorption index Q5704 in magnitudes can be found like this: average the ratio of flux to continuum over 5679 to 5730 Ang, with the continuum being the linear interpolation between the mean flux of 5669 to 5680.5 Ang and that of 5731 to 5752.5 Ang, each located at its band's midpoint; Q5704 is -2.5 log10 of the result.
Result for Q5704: 0.028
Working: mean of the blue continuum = 8.41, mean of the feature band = 8.36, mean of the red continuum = 8.77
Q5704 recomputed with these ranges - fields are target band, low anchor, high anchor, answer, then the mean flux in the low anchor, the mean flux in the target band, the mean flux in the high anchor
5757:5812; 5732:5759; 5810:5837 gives 0.04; 8.71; 8.45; 8.79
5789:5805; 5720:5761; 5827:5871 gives 0.02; 8.66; 8.47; 8.66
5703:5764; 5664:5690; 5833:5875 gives -0.01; 8.33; 8.5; 8.66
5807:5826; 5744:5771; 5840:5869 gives -0.05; 8.48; 8.93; 8.51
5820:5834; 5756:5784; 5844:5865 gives -0.04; 8.4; 8.79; 8.5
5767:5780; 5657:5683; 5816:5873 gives -0.01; 8.38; 8.68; 8.72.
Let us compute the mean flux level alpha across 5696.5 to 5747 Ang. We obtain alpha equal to 8.52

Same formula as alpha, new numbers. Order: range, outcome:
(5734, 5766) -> 8.59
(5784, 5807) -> 8.46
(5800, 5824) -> 8.84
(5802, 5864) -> 8.68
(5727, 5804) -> 8.54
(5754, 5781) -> 8.52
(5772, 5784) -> 8.25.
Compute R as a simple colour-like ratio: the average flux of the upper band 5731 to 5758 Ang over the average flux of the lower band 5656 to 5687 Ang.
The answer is 1.04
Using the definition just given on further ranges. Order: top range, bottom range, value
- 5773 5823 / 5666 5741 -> 1.01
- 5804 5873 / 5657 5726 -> 1.05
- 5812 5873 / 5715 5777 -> 1.01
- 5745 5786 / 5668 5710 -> 1.02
